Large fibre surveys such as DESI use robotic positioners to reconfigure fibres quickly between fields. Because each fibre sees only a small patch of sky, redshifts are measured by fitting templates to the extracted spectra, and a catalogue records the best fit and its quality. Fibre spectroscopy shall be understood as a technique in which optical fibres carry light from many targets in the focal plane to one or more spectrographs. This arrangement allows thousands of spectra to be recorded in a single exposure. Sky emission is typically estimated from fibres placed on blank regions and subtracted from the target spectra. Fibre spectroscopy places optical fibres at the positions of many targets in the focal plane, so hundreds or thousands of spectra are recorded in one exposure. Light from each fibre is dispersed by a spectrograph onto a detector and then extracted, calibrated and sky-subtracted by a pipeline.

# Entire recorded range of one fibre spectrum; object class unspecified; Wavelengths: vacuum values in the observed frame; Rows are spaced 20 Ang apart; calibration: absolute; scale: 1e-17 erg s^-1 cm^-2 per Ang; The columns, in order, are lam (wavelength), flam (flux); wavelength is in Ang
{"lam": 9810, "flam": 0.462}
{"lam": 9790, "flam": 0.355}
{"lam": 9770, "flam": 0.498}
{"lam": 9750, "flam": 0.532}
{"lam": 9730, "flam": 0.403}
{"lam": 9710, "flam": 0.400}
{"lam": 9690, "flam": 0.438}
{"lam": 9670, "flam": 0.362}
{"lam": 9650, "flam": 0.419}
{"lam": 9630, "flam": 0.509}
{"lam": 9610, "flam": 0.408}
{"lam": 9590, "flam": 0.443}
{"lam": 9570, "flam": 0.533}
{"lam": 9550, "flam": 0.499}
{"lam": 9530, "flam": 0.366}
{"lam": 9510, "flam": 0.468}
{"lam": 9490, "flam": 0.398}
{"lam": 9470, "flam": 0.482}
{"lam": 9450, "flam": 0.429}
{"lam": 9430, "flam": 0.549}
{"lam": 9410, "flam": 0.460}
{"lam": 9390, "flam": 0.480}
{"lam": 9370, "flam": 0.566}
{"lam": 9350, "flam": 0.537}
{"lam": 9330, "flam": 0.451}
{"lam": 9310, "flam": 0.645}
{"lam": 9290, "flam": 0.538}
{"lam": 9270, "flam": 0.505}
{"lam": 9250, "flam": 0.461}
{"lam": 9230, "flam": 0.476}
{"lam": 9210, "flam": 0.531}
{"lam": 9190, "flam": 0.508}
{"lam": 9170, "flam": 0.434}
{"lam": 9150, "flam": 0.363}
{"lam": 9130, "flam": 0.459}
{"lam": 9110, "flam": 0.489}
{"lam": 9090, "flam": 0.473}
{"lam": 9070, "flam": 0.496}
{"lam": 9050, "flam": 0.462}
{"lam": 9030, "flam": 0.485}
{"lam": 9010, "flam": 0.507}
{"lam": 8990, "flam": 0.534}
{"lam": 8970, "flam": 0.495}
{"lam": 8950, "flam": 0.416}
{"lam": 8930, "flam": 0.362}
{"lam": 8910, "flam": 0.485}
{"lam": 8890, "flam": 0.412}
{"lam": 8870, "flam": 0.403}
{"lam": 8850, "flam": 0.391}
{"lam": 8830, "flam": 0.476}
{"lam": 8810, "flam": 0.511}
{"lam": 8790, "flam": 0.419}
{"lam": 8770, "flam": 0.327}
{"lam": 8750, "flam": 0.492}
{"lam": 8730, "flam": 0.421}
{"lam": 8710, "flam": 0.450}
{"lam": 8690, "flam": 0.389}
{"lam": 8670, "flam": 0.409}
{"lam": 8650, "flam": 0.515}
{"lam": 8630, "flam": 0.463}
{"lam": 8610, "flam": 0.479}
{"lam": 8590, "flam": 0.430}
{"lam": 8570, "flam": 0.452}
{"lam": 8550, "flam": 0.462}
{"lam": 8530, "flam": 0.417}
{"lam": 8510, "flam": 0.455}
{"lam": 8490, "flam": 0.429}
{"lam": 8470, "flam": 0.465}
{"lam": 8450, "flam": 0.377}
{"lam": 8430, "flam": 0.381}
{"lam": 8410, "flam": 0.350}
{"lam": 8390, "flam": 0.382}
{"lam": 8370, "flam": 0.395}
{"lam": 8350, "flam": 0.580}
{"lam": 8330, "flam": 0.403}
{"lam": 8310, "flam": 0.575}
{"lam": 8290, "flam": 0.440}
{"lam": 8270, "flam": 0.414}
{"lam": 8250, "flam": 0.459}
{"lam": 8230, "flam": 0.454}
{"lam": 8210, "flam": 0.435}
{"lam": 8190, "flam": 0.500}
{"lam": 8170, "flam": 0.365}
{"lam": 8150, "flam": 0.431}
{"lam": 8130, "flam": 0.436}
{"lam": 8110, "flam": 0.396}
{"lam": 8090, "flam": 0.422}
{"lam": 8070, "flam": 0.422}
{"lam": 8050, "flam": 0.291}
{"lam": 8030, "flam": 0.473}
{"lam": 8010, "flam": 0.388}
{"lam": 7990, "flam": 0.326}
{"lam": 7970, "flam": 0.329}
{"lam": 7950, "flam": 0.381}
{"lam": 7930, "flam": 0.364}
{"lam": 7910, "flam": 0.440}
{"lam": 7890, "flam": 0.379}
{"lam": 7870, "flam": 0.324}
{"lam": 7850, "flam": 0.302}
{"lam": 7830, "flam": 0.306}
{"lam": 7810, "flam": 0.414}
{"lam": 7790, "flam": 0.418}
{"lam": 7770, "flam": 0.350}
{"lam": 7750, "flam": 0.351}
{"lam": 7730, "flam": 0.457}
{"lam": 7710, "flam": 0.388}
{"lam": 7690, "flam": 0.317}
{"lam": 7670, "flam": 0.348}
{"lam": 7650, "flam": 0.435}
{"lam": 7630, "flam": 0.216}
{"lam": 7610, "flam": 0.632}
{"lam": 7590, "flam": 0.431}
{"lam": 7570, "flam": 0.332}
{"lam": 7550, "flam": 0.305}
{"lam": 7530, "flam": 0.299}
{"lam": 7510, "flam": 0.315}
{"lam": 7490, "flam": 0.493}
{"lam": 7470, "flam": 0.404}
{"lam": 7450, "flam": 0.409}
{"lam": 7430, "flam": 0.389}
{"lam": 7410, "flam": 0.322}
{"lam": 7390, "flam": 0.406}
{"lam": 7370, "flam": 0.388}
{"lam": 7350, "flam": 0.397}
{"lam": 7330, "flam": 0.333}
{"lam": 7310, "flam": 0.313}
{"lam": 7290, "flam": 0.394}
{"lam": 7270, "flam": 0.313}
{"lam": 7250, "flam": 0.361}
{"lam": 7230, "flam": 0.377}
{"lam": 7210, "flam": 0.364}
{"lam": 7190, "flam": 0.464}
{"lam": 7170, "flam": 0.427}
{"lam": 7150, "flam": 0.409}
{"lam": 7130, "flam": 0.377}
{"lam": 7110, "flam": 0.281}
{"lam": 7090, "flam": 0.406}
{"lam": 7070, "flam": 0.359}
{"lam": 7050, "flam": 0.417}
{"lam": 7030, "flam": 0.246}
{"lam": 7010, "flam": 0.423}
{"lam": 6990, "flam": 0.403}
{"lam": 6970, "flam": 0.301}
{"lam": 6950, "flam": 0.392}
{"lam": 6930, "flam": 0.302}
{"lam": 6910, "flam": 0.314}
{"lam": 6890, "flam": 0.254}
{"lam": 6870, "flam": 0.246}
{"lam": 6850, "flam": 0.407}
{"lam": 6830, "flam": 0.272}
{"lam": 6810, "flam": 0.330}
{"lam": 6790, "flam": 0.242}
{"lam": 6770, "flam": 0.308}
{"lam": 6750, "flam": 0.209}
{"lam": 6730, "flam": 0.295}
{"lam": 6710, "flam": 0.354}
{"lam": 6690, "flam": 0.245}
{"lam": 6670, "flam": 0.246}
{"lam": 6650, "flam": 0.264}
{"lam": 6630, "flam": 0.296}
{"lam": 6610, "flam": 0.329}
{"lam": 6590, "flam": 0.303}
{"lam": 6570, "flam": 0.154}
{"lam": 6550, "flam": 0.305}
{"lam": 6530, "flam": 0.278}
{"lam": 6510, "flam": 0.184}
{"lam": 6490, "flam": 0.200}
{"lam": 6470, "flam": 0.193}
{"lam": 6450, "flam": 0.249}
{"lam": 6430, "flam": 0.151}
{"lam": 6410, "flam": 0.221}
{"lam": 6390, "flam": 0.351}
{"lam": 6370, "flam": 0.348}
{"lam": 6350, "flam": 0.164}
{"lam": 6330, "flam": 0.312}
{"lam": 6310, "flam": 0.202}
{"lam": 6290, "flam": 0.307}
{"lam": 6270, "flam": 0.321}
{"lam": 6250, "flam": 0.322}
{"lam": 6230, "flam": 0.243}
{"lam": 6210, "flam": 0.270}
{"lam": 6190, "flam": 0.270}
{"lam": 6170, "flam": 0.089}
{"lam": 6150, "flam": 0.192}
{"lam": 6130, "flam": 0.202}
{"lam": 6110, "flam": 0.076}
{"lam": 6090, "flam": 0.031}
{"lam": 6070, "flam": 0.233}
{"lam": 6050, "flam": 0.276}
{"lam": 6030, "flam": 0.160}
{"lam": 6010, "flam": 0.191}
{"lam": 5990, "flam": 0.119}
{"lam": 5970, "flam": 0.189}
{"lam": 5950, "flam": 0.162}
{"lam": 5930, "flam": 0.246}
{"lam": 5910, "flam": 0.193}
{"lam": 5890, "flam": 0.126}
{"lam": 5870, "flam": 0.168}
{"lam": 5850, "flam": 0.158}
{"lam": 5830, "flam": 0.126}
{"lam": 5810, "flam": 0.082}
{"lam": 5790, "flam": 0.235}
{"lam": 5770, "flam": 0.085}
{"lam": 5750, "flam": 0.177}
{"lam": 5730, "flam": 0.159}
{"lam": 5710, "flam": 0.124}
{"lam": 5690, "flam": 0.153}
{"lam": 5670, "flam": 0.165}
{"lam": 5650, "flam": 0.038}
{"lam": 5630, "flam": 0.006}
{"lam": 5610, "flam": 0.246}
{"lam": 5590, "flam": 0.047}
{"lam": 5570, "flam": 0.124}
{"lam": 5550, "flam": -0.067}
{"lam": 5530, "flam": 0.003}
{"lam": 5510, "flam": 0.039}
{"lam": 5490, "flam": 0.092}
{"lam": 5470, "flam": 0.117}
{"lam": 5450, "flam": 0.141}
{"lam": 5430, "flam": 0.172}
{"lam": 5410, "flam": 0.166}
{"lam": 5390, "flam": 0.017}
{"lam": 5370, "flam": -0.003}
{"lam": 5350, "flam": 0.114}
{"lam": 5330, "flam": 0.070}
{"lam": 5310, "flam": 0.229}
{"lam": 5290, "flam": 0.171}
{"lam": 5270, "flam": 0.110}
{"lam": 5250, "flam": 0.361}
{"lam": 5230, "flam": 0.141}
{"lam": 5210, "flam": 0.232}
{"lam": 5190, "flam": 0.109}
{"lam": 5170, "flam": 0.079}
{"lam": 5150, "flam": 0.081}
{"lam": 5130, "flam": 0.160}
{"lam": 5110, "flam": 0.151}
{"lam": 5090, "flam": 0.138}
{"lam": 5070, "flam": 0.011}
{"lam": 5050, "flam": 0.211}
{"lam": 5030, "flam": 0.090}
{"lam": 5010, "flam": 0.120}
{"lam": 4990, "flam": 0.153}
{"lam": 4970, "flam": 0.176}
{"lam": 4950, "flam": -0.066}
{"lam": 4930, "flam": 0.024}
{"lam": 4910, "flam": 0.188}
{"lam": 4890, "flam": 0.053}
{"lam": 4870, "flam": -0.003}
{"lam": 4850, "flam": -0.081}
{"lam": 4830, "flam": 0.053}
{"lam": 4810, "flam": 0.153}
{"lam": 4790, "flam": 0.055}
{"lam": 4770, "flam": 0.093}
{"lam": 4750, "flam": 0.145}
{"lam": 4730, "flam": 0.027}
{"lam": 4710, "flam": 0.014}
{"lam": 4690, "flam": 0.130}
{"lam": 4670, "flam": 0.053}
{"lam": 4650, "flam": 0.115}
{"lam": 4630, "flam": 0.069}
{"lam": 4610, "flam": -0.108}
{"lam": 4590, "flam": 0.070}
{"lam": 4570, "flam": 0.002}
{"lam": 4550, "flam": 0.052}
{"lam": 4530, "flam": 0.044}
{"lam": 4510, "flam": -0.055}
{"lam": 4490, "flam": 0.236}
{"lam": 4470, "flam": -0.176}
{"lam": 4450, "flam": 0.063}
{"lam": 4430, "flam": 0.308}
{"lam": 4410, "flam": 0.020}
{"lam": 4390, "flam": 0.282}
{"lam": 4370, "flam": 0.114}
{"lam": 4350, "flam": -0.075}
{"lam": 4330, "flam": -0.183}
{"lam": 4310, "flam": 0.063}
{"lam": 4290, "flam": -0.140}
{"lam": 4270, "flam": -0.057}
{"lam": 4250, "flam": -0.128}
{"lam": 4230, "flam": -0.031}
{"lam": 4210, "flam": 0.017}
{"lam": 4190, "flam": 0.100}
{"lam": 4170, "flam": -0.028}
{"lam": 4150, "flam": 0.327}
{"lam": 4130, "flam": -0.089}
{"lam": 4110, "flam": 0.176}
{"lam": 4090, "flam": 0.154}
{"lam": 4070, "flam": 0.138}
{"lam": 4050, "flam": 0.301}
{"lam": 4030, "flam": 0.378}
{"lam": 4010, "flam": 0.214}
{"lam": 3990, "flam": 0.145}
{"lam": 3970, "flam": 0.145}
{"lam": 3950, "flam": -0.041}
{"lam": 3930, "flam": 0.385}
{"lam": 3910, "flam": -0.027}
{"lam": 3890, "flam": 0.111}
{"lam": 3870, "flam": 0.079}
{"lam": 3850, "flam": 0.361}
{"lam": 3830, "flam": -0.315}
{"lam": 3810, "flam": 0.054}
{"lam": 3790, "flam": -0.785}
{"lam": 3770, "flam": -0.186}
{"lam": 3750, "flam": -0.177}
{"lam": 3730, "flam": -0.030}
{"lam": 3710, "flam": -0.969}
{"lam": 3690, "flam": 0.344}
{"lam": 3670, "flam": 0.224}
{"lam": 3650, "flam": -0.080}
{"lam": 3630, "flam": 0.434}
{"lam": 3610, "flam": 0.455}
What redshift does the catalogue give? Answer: 0.55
